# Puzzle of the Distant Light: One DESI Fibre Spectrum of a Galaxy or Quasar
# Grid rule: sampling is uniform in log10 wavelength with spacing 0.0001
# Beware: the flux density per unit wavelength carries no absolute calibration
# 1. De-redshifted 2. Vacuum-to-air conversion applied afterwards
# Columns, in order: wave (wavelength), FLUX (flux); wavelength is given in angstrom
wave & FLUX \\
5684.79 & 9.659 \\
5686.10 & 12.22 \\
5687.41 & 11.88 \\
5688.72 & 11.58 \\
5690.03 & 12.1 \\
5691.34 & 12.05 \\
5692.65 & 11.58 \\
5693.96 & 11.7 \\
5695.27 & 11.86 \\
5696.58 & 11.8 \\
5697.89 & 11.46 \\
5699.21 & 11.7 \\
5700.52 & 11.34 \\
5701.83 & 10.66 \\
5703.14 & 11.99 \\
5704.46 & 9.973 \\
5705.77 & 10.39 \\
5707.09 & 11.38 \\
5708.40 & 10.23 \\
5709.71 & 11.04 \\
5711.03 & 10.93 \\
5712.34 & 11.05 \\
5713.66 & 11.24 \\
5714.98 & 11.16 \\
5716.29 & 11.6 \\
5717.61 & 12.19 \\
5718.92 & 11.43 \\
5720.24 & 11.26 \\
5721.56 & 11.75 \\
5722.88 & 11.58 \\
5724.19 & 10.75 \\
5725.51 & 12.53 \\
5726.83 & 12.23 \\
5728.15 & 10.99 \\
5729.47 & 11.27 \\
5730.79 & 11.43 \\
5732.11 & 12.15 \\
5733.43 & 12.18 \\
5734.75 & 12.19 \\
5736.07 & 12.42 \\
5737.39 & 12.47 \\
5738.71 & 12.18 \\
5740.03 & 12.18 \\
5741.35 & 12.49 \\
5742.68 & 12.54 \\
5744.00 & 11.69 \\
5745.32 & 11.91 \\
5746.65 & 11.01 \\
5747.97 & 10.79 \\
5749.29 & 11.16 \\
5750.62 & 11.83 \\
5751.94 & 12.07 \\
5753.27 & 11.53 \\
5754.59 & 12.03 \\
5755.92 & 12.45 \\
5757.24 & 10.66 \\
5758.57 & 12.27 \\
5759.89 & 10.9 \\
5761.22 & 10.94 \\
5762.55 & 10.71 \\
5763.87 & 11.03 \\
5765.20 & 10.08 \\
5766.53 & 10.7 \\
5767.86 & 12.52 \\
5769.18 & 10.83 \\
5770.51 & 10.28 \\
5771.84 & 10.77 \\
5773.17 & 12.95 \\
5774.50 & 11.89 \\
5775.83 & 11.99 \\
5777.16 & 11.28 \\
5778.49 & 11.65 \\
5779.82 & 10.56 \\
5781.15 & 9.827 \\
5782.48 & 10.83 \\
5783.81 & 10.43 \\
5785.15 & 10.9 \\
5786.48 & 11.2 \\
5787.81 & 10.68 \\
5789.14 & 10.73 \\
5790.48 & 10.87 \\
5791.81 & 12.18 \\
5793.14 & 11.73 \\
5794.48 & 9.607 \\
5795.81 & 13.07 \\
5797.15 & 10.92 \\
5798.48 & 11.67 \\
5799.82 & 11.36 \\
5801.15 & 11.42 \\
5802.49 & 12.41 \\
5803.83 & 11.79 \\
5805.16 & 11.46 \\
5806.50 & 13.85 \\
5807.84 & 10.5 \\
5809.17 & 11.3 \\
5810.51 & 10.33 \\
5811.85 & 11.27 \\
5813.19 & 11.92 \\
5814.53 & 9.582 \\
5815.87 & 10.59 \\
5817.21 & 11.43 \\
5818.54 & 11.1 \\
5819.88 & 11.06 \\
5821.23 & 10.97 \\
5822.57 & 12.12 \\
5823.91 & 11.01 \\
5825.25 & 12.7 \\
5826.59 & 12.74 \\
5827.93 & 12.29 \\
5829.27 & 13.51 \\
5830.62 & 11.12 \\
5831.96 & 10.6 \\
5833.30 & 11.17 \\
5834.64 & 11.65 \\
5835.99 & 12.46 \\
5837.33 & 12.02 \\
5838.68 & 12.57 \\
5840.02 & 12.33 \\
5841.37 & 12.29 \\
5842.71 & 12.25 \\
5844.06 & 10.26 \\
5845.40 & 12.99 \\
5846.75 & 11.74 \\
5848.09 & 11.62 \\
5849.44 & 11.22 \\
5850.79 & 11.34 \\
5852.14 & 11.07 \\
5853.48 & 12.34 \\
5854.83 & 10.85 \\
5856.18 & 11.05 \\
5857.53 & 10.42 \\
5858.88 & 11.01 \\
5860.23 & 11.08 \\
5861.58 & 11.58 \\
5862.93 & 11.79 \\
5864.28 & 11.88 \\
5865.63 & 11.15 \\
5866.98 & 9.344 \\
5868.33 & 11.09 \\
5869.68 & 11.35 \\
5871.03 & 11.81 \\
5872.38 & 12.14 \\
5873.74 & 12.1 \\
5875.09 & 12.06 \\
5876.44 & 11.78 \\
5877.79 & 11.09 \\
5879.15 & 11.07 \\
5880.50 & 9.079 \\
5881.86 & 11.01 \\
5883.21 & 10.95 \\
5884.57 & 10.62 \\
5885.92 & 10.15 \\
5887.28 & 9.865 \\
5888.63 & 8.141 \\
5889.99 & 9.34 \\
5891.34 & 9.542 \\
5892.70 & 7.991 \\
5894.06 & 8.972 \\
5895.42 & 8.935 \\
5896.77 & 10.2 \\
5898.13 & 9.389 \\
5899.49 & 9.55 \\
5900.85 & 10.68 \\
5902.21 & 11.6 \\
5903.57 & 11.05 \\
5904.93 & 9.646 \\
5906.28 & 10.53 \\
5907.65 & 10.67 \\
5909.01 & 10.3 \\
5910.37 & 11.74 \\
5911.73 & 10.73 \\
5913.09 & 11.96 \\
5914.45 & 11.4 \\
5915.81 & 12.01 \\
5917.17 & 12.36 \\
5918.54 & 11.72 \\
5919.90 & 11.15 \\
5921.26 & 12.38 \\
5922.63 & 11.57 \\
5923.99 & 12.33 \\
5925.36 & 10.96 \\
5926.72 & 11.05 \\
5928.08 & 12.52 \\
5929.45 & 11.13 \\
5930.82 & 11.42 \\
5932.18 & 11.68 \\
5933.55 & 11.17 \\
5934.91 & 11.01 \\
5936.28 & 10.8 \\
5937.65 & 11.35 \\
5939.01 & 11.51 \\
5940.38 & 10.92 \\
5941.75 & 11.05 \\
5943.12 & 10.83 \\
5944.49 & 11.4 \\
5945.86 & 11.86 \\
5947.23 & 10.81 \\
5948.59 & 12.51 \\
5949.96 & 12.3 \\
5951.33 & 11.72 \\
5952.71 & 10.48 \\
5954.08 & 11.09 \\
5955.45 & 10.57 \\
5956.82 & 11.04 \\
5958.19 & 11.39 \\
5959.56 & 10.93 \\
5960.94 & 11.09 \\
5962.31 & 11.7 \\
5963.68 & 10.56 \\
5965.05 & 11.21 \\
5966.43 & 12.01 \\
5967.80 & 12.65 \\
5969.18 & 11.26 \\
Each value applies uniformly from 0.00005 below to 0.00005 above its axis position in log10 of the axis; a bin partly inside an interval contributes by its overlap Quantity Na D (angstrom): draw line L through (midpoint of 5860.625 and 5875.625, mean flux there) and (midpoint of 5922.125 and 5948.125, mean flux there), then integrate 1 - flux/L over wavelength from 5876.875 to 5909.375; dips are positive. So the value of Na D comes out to 4.0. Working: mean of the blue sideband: 11.5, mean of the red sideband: 11.3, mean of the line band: 10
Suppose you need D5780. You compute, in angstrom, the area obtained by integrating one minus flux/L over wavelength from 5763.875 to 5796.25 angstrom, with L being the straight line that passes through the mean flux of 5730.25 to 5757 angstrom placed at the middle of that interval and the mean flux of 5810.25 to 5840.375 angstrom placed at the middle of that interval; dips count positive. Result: 1.77 angstrom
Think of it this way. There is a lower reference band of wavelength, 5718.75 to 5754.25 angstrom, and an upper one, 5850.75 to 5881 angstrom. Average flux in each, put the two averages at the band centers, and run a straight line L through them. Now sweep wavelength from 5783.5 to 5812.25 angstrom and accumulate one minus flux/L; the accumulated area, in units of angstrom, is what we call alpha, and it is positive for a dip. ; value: 0.4 angstrom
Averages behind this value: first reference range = 11.8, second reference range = 11.2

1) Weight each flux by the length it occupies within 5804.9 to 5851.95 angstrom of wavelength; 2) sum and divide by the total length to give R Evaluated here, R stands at 11.6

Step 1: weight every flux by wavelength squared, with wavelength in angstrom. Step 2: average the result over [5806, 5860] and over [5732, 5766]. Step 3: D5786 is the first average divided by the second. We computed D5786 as 1.02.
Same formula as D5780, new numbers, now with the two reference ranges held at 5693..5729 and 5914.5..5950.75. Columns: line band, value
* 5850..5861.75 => 0.3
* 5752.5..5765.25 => 0.1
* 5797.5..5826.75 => -0.1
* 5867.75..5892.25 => 1.7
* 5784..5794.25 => 0.3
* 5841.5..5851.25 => -0.2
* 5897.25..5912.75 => 1.3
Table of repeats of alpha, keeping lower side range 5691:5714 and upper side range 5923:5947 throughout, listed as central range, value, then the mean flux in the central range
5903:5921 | 0.21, 11.2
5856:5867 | 0.17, 11.1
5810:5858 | -1.14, 11.6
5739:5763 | -0.81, 11.6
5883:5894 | 1.79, 9.48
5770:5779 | -0.24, 11.6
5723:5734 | -0.43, 11.7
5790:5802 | -0.18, 11.5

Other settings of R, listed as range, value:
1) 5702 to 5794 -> 11.4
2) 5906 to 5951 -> 11.4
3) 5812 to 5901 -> 11.1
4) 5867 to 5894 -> 10.5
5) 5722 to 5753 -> 11.8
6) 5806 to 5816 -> 11.1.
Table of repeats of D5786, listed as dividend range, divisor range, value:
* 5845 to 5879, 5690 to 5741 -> 1.04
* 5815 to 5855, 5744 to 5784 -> 1.06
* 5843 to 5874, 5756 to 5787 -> 1.05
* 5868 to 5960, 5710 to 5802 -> 1.01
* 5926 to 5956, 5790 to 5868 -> 1.02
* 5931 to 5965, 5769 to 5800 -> 1.06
